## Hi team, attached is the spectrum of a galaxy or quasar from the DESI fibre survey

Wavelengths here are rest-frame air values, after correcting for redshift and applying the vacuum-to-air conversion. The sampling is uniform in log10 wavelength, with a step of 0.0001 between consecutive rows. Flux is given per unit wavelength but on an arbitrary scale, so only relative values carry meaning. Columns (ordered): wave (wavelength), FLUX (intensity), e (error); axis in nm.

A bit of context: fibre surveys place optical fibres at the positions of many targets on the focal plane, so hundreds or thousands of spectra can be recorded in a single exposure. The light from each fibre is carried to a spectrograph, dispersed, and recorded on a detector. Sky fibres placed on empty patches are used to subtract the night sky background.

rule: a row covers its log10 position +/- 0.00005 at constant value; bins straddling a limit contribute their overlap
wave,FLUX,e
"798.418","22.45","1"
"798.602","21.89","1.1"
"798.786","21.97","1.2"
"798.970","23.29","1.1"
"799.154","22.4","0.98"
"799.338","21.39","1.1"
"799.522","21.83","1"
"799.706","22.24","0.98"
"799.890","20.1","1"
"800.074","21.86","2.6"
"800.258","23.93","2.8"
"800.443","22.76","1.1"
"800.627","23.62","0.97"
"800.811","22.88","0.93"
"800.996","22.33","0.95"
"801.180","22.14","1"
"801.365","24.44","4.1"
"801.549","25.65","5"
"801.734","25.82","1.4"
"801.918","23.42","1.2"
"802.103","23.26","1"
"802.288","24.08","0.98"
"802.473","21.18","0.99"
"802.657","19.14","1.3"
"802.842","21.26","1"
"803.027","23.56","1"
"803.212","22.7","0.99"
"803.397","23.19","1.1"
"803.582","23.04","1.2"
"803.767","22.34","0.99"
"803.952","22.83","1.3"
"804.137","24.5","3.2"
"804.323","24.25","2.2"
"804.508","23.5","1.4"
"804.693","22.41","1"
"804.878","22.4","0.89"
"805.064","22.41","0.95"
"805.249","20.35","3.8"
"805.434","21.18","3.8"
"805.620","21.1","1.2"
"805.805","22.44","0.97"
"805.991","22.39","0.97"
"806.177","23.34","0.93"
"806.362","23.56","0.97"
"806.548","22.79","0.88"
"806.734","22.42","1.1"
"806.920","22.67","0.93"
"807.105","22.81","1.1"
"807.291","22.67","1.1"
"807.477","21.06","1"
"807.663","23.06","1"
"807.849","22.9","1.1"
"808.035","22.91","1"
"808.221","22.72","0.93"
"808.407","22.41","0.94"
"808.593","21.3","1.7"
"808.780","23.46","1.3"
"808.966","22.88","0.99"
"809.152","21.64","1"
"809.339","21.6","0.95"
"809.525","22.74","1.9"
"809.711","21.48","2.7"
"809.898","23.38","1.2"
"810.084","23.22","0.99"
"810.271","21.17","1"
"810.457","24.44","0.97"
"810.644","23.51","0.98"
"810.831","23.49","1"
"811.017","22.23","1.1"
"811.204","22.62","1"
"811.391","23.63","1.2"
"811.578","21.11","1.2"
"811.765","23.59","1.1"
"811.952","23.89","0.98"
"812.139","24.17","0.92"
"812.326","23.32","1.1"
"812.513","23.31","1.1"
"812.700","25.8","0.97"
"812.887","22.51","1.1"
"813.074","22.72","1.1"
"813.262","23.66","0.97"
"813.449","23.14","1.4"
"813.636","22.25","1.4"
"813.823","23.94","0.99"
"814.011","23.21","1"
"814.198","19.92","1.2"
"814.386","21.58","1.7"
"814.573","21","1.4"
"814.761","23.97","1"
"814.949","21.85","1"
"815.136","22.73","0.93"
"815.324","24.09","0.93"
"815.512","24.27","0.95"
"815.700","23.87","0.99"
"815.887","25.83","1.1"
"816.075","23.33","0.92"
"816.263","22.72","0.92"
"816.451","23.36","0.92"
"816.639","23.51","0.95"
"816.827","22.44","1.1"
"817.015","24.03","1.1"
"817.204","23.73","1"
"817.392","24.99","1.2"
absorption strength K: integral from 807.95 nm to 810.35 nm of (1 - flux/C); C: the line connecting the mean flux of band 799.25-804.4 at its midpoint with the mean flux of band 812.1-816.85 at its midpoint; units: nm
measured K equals 0.07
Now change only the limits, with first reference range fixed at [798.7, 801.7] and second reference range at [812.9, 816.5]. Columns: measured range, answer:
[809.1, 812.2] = 0.02 nm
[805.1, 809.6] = 0.10 nm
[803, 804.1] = -0.01 nm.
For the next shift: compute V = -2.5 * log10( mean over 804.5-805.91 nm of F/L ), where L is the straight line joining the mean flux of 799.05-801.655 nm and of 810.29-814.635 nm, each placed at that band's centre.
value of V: 0.05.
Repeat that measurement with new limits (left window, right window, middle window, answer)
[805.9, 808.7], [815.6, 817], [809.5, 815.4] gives 0.012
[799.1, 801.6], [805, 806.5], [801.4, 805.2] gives -0.033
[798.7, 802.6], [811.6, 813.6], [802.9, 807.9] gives 0.022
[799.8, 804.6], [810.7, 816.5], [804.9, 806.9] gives 0.040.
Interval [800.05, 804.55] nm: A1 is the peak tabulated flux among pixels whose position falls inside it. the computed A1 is 25.82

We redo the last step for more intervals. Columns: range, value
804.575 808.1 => 23.56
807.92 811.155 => 24.44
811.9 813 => 25.8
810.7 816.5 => 25.83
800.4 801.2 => 23.62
